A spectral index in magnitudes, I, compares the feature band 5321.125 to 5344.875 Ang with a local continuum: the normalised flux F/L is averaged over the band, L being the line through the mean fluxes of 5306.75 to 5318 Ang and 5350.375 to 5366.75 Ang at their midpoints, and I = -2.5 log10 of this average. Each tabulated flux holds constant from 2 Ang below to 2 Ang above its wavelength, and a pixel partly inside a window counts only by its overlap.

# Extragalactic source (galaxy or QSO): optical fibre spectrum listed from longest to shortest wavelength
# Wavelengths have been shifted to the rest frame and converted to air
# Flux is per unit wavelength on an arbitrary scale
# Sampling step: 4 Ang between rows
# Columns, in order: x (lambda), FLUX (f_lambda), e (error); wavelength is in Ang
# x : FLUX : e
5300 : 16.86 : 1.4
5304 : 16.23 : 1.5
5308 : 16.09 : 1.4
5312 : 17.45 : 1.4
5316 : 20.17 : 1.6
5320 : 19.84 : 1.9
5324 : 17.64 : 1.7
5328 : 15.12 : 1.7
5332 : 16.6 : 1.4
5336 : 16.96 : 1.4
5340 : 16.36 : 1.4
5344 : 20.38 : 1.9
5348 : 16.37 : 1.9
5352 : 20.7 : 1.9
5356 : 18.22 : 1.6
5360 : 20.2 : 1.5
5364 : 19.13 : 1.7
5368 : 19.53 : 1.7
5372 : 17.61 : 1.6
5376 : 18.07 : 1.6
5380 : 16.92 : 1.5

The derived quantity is 0.10 mag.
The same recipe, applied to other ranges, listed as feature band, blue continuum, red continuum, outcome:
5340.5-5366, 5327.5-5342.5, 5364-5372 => -0.07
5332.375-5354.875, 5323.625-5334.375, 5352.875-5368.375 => -0.02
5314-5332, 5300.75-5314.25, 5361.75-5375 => -0.05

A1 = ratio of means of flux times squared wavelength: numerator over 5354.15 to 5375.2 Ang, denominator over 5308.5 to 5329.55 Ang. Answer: 1.1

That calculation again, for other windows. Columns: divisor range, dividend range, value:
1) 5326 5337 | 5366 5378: 1.16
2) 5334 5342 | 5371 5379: 1.08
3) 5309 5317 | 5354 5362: 1.07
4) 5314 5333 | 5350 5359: 1.10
